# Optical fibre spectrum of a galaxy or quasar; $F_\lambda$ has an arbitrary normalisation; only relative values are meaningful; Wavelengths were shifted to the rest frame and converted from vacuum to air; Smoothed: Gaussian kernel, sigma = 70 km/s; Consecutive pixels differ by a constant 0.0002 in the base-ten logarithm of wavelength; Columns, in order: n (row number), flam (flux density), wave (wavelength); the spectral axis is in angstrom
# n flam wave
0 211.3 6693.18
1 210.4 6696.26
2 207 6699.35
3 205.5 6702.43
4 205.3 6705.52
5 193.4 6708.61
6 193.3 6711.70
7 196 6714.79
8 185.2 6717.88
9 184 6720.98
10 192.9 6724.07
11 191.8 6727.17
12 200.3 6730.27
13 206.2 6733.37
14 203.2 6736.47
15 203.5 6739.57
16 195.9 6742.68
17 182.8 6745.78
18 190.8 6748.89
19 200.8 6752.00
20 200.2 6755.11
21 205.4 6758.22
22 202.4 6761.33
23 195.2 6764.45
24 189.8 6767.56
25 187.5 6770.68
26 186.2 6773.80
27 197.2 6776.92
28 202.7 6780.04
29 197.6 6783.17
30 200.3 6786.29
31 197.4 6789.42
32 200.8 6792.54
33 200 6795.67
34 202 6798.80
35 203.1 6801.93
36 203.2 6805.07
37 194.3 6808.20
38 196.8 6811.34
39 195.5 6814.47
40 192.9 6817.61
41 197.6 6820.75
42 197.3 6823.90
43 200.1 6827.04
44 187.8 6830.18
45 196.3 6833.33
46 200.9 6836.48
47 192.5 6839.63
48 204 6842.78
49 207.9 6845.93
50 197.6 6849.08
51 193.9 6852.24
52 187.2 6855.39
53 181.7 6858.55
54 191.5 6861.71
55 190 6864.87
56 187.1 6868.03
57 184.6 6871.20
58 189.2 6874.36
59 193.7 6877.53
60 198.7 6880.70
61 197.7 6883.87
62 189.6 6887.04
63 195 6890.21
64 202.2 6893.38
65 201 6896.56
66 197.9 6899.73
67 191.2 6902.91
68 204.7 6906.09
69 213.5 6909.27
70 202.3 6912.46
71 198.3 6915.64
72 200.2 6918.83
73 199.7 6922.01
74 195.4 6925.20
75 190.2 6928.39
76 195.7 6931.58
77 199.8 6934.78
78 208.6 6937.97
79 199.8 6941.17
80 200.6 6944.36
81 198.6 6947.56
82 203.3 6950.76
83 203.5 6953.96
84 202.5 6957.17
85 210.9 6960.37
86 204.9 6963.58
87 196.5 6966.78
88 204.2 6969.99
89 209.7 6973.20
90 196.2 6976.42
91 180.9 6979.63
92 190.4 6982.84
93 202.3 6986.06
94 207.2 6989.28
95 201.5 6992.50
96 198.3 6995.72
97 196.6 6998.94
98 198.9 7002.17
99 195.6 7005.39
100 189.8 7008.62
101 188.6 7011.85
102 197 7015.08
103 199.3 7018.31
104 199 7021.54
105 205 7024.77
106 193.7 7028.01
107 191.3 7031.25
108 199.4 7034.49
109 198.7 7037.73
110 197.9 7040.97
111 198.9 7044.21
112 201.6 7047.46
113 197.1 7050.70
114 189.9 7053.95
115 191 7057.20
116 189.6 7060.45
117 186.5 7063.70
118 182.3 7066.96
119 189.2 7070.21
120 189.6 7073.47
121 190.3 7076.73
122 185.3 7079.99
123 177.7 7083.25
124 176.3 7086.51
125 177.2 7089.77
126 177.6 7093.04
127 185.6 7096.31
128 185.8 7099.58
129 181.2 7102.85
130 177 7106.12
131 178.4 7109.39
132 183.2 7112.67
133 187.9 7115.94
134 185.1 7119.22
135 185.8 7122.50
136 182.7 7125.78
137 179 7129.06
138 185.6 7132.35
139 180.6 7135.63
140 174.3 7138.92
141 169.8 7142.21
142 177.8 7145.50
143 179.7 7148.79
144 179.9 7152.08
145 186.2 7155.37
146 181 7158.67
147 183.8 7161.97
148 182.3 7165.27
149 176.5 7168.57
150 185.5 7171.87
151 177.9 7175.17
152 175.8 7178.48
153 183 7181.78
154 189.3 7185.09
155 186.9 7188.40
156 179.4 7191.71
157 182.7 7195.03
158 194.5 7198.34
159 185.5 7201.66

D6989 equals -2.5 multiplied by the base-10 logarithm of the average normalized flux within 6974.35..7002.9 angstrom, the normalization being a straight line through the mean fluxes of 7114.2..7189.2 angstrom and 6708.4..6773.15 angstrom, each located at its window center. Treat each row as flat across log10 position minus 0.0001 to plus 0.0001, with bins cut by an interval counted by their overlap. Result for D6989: -0.057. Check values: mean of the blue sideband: 195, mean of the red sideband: 182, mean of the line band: 197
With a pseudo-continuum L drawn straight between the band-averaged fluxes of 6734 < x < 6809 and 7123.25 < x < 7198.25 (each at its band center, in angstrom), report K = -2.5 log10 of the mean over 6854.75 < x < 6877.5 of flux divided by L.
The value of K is 0.03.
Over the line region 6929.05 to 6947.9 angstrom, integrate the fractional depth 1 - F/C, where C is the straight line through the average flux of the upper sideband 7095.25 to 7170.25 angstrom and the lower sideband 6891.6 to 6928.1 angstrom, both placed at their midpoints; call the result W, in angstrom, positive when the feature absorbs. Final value -0.2 angstrom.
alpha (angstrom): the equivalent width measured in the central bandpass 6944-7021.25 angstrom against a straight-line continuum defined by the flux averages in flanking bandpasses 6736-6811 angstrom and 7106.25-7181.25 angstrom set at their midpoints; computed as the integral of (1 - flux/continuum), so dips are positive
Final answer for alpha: -4.5 angstrom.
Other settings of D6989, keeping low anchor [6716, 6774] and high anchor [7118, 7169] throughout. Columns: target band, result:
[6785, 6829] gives -0.03 mag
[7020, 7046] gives -0.08 mag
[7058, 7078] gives -0.03 mag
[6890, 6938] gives -0.06 mag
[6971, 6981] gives -0.05 mag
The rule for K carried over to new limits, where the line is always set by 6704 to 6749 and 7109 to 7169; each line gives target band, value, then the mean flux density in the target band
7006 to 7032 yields -0.06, 196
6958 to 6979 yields -0.09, 203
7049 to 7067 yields -0.04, 190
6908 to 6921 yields -0.08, 203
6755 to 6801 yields -0.02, 198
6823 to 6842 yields -0.03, 196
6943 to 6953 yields -0.07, 201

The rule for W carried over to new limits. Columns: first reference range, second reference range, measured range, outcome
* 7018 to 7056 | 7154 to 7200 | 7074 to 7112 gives 2.1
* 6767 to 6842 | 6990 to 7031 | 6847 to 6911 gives 0.8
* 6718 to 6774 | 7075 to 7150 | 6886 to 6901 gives -0.6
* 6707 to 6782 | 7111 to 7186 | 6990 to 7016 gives -1.4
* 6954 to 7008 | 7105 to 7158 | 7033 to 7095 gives 0.1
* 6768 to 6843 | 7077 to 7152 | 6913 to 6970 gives -3.2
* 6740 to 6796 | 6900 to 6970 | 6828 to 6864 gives 0.7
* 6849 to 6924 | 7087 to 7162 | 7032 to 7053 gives -1.4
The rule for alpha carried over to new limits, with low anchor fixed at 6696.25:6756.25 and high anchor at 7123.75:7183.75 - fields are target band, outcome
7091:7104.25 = 0.00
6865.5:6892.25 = -0.14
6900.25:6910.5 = -0.66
